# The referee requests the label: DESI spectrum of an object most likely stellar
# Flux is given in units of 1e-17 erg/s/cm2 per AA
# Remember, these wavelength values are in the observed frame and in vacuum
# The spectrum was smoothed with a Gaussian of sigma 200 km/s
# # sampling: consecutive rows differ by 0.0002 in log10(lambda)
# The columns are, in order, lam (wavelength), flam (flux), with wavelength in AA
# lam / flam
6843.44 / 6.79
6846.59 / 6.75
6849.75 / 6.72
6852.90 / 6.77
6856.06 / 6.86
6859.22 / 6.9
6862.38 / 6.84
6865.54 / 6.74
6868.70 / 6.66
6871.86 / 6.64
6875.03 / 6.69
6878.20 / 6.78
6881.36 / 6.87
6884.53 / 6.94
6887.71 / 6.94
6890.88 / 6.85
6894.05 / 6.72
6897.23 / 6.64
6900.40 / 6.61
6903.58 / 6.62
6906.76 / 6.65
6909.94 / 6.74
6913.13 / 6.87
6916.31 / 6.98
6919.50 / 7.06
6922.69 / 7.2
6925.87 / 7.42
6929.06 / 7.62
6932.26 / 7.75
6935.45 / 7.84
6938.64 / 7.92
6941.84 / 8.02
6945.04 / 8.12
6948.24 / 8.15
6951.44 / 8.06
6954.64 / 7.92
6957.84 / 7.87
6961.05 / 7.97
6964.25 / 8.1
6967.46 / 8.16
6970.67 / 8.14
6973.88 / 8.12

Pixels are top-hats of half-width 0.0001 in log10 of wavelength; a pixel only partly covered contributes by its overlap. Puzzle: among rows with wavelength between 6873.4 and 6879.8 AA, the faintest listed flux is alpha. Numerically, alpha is 6.69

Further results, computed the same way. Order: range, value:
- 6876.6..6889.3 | 6.78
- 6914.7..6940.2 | 6.98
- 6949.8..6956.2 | 7.92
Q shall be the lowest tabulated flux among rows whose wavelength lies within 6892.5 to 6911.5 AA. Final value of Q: 6.61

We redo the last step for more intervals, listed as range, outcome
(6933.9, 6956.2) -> 7.84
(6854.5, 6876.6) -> 6.64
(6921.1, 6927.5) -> 7.2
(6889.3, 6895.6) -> 6.72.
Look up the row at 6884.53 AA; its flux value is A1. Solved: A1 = 6.94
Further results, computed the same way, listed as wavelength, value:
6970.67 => 8.14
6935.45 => 7.84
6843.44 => 6.79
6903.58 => 6.62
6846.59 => 6.75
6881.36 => 6.87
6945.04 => 8.12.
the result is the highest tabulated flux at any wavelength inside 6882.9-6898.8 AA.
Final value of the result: 6.94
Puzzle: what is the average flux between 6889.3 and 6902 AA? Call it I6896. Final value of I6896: 6.71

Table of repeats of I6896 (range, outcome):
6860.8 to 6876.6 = 6.72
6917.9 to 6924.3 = 7.13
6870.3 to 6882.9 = 6.74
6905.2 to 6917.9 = 6.81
